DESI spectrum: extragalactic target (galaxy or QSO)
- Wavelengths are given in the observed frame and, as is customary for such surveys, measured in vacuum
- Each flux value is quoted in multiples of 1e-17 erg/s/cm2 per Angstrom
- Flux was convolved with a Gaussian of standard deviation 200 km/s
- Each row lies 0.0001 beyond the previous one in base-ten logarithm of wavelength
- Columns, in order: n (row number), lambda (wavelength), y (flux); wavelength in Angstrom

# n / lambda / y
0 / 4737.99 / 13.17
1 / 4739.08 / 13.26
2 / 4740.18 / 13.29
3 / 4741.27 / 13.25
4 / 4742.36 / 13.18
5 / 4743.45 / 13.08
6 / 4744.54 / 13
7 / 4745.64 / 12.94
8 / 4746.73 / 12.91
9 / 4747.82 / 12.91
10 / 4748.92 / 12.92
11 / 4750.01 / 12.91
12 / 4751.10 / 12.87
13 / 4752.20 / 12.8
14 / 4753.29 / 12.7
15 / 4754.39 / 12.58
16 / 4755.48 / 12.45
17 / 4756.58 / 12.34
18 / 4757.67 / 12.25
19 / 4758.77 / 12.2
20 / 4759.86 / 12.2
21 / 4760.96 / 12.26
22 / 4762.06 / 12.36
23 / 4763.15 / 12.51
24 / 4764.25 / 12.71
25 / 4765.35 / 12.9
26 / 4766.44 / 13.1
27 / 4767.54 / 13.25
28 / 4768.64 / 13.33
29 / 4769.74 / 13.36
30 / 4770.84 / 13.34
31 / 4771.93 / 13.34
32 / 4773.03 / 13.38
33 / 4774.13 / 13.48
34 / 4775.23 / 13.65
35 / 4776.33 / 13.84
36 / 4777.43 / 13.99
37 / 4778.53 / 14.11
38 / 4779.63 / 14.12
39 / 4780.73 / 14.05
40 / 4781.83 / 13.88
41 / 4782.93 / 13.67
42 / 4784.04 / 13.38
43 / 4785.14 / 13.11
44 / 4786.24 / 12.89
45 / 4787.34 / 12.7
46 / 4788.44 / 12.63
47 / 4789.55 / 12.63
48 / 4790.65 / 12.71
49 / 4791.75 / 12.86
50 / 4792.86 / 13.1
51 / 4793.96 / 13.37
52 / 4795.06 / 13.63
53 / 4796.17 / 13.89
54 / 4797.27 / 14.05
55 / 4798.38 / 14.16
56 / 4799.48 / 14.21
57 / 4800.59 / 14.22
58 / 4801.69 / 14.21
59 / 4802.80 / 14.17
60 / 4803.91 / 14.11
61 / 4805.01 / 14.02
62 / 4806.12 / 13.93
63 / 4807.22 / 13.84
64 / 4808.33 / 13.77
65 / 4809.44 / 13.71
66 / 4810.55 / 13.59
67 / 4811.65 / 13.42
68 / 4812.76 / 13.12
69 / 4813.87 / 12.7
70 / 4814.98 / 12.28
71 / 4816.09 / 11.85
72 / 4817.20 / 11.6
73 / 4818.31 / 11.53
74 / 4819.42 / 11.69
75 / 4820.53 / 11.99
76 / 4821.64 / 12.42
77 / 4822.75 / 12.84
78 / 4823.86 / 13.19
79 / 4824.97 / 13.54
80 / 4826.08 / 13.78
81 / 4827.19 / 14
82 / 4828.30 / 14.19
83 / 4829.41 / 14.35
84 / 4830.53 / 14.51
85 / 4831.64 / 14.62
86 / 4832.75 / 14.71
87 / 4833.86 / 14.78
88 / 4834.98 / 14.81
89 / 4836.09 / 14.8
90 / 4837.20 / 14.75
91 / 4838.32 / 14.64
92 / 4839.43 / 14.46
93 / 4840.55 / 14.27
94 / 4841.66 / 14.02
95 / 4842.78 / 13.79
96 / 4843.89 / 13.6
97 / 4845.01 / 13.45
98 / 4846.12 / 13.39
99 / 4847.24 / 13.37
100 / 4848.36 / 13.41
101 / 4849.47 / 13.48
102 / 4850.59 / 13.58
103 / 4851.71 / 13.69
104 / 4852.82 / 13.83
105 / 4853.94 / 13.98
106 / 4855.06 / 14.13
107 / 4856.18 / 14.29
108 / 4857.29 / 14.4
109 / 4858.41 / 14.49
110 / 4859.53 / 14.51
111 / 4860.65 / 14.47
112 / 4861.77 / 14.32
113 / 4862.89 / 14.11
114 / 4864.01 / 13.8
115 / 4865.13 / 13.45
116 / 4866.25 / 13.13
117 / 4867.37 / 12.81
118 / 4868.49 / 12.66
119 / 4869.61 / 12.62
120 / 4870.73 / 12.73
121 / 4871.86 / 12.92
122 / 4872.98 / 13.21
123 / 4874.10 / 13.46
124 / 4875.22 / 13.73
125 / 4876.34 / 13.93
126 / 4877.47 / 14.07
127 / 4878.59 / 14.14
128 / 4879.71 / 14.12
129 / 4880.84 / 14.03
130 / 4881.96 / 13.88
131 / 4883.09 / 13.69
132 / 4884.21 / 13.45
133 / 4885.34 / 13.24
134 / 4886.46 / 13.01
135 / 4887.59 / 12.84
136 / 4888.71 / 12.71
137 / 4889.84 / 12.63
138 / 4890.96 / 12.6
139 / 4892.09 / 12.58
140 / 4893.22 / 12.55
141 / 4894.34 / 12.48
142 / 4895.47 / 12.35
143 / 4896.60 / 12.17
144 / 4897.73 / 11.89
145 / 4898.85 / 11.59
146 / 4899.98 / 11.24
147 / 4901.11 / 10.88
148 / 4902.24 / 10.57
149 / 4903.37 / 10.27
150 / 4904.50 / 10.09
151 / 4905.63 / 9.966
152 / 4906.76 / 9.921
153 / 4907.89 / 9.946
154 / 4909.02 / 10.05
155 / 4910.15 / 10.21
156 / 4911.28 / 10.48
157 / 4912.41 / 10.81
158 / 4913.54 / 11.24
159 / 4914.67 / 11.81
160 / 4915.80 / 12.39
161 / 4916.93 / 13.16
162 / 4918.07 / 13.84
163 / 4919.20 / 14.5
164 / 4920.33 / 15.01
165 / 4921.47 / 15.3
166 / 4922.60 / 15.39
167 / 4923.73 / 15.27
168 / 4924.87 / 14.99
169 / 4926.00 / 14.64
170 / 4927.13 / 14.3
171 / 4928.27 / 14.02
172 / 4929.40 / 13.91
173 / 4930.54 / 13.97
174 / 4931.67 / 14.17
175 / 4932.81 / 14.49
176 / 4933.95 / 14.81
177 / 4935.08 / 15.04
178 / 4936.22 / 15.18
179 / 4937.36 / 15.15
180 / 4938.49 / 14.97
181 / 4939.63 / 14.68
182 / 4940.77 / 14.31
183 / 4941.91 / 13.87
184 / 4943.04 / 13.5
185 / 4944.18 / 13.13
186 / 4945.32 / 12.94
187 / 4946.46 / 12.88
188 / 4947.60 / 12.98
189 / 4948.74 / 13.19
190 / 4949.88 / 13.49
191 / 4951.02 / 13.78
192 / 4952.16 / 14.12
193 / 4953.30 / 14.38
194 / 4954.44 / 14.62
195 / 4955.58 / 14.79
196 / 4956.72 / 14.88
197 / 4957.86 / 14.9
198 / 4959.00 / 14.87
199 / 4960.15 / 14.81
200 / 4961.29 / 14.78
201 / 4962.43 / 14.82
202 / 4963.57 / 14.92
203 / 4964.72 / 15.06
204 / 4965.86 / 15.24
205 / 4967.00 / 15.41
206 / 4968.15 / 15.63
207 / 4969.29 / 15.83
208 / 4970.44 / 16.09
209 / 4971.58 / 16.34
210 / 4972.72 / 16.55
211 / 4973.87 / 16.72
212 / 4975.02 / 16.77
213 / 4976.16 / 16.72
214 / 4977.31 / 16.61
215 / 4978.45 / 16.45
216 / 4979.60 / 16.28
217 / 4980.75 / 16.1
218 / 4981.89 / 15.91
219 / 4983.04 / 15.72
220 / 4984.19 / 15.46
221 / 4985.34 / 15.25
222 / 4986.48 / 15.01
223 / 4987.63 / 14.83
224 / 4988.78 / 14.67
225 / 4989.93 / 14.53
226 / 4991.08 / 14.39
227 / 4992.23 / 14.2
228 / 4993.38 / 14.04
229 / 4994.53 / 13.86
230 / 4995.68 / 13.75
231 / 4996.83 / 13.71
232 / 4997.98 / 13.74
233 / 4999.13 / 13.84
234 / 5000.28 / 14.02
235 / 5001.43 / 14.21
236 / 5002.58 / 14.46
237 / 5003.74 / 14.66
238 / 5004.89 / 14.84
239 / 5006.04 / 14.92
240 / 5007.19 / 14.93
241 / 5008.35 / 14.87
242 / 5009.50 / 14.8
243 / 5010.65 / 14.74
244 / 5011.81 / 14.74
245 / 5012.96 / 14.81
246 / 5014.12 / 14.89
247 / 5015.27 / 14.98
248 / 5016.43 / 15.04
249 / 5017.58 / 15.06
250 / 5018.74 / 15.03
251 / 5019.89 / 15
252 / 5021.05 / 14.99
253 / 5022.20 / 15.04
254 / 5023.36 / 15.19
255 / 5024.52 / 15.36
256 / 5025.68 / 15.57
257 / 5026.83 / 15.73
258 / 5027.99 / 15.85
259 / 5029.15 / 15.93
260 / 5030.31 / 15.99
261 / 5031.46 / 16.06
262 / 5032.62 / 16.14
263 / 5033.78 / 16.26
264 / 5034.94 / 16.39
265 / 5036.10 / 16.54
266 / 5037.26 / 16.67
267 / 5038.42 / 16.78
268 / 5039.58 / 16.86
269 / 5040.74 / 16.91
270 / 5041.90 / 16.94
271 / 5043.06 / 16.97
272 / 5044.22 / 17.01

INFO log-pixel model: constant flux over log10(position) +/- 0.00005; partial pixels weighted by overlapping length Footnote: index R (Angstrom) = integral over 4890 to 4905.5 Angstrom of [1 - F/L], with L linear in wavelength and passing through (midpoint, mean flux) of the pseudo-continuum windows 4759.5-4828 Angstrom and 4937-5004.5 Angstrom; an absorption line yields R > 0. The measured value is 2.8 Angstrom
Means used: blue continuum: 13.3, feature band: 11.6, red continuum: 14.8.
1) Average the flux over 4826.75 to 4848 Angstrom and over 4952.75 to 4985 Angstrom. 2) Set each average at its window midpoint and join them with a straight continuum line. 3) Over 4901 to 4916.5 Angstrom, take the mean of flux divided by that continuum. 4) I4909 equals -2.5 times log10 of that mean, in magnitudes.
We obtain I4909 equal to 0.37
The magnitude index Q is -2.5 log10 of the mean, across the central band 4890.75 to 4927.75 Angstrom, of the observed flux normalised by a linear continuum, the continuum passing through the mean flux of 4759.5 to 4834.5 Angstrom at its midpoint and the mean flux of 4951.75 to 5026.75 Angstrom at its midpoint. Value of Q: 0.172 mag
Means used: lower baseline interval 13.4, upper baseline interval 15.1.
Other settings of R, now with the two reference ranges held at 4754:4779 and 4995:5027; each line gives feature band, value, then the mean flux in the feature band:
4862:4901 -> 2.19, 13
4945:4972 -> -0.48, 14.6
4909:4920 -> 1.60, 12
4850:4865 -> -0.50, 14.1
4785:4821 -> 0.14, 13.2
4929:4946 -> -0.07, 14.3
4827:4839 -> -0.98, 14.6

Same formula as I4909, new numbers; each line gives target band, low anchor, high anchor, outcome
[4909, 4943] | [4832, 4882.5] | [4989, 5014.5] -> 0.03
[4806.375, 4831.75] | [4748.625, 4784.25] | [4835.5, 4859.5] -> 0.04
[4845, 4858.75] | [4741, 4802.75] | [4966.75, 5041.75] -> 0.01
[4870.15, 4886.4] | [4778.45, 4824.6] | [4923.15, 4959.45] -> 0.02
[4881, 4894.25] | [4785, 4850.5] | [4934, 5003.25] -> 0.09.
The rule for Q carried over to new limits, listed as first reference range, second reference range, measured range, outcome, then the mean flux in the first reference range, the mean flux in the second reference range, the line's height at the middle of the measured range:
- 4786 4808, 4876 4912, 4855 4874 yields -0.090 mag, 13.6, 12.1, 12.5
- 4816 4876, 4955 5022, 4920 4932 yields -0.014 mag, 13.6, 15.1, 14.5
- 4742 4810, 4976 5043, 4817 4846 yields 0.001 mag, 13.3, 15.3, 13.7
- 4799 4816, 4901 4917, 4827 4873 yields -0.125 mag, 13.6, 10.7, 12.4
